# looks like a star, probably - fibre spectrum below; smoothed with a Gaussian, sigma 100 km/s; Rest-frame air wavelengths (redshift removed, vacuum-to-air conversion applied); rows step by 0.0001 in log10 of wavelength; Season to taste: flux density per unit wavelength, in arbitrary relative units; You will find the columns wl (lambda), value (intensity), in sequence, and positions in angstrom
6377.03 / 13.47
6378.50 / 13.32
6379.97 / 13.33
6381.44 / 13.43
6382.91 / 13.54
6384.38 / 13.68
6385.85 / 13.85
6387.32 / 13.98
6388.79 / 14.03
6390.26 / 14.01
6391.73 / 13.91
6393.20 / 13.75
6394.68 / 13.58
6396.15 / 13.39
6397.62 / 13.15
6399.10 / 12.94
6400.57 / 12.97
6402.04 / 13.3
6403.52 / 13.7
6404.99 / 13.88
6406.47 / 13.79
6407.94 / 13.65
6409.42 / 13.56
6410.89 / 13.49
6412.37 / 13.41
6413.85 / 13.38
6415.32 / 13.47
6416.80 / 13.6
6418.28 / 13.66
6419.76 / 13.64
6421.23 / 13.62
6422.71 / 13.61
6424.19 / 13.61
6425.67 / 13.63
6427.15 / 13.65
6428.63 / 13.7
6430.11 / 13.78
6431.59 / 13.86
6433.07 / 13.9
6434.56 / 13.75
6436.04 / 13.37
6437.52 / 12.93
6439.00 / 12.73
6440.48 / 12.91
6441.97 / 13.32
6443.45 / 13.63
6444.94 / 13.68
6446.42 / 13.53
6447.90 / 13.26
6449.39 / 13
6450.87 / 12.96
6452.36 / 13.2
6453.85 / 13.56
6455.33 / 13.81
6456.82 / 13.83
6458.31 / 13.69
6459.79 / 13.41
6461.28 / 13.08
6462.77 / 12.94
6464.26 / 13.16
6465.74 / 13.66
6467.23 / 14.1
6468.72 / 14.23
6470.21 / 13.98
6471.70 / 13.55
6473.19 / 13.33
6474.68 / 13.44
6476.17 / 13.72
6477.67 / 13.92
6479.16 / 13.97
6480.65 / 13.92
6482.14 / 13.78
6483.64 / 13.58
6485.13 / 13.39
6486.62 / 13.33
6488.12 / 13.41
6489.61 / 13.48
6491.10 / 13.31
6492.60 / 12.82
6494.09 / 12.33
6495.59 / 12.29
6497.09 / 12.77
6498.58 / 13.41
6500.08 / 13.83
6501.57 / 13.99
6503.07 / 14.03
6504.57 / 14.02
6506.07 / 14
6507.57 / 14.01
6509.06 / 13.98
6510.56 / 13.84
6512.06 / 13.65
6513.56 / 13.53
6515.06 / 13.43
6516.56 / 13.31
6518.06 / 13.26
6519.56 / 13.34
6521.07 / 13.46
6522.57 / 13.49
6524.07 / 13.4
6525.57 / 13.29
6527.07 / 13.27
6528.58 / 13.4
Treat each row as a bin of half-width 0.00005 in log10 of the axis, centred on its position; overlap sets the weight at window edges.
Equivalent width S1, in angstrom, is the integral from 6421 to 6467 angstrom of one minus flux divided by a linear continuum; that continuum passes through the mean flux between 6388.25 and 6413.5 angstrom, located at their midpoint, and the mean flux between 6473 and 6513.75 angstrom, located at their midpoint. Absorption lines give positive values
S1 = 0.3 angstrom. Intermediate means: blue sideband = 13.6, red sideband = 13.5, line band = 13.4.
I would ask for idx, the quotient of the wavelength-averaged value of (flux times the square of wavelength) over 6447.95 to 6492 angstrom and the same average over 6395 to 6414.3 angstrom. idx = 1.03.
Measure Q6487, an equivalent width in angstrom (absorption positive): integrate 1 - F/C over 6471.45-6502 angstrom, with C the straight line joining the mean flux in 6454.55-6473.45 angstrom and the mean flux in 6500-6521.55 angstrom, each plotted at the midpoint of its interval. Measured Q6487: 0.6 angstrom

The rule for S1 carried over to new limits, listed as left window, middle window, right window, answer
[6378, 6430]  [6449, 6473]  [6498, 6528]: 0.16 angstrom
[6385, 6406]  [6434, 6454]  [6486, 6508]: 0.36 angstrom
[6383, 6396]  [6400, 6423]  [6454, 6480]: 0.36 angstrom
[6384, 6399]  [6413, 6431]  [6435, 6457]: -0.18 angstrom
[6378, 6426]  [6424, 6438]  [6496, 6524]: -0.05 angstrom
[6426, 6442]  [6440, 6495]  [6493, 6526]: 0.00 angstrom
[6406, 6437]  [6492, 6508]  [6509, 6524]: 0.14 angstrom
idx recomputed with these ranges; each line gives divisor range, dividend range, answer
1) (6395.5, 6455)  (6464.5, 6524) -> 1.03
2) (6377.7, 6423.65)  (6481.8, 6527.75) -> 1.02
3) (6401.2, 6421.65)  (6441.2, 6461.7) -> 1.00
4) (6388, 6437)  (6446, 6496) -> 1.01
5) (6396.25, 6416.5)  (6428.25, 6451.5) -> 1.01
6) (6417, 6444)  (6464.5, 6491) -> 1.03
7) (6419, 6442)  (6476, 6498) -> 1.00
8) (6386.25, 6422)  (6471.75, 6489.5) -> 1.03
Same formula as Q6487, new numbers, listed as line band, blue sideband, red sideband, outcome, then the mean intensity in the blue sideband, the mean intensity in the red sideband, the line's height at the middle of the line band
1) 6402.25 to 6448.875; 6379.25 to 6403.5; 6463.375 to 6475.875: 0.3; 13.6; 13.7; 13.6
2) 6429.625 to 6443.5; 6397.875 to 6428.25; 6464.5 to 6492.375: 0.2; 13.5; 13.6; 13.6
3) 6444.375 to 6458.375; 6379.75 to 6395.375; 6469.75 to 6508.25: 0.2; 13.7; 13.5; 13.6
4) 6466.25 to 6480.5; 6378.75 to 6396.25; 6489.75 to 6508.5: -0.3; 13.7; 13.4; 13.5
